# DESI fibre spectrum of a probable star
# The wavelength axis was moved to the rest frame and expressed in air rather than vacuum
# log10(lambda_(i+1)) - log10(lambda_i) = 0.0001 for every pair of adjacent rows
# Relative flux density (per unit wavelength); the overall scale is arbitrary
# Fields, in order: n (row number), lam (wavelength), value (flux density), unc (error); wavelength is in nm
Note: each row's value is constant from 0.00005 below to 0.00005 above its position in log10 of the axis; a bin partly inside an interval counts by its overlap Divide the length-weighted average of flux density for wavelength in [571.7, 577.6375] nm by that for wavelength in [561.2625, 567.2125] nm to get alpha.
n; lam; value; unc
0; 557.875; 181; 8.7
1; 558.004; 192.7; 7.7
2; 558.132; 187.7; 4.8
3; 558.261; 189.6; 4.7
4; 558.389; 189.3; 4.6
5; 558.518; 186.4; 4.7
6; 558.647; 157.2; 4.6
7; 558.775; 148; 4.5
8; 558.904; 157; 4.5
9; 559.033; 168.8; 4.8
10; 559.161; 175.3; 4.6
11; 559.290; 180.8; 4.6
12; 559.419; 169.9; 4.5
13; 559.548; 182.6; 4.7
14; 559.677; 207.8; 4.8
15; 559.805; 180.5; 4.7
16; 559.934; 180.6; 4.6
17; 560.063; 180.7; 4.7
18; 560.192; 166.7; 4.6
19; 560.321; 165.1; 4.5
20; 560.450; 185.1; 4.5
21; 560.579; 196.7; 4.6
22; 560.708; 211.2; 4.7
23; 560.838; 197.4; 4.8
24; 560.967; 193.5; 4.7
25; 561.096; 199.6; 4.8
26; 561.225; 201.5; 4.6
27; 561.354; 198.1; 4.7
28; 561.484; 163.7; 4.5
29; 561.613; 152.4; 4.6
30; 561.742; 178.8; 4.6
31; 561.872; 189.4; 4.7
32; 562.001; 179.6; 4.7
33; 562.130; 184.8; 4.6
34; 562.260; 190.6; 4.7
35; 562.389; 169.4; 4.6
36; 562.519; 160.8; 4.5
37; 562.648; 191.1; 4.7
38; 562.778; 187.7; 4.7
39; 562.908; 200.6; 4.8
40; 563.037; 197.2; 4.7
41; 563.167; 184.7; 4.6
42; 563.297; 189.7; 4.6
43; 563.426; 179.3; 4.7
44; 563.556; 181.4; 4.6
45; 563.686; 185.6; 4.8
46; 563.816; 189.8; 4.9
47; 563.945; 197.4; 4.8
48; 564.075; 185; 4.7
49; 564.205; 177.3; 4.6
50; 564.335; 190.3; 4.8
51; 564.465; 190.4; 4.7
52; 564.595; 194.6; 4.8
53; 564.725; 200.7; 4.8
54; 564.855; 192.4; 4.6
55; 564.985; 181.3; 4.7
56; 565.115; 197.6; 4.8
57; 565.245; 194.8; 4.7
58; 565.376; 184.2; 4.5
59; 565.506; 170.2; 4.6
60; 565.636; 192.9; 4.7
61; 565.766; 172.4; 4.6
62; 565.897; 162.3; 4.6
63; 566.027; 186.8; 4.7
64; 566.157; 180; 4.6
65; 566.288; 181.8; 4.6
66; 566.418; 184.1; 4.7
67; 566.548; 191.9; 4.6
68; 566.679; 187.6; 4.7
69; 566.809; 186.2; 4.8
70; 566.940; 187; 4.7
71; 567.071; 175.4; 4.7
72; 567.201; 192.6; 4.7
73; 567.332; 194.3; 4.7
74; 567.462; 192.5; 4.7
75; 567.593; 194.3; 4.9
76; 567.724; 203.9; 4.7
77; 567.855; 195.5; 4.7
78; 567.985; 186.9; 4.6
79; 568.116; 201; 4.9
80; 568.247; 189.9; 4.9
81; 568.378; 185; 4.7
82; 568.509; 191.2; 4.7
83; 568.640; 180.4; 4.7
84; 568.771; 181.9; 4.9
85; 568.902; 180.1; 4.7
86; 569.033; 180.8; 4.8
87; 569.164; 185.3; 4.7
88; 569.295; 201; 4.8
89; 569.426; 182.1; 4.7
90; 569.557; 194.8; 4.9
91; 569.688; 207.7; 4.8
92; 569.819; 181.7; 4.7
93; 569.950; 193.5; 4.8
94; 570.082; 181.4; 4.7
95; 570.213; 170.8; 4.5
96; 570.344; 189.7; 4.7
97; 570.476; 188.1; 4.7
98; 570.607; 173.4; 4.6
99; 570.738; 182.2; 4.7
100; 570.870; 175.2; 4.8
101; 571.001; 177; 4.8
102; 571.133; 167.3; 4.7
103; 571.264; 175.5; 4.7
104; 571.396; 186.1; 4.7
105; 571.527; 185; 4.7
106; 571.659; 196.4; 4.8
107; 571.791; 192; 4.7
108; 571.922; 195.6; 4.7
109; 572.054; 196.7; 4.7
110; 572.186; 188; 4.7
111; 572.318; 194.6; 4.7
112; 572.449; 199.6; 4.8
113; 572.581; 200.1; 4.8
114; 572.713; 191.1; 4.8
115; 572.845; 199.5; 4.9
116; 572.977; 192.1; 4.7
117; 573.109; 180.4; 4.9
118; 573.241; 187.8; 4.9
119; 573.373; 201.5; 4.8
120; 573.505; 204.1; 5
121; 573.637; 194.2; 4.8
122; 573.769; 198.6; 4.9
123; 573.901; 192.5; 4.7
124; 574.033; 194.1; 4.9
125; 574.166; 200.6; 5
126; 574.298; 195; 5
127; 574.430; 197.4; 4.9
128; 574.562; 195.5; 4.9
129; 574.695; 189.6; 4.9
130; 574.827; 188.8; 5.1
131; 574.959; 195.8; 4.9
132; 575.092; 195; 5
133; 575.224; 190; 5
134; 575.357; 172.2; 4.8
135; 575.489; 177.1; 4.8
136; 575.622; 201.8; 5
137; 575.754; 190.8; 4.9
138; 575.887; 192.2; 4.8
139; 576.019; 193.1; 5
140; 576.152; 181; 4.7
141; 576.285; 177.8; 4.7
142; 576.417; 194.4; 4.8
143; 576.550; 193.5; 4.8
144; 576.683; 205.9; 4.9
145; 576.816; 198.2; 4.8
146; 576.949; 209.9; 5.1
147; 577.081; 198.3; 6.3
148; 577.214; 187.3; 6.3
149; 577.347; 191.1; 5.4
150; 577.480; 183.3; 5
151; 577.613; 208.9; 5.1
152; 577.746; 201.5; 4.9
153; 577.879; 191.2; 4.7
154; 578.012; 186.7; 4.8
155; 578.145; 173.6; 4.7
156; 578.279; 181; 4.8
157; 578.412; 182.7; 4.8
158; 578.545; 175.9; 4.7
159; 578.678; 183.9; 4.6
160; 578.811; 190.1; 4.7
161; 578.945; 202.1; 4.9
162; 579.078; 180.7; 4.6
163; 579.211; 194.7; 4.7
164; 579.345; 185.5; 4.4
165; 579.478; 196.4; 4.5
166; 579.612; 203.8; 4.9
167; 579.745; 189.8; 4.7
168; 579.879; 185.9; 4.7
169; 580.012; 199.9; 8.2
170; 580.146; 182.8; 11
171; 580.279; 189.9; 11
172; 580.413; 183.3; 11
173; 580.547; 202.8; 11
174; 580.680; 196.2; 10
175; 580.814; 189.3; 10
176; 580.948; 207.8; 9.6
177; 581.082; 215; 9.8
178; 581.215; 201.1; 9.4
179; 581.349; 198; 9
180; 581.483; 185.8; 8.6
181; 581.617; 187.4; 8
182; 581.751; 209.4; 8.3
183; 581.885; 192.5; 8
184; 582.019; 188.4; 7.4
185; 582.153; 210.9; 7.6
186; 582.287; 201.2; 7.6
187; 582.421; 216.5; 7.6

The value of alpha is 1.05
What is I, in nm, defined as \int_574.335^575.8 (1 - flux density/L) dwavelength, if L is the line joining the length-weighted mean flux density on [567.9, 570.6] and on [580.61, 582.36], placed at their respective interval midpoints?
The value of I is 0.018 nm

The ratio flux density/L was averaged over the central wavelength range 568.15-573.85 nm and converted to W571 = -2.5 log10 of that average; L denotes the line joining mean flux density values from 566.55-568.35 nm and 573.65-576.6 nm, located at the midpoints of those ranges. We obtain 0.02 mag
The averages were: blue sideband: 191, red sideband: 191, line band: 188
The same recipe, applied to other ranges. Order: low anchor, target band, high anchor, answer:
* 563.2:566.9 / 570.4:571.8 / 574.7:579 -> 0.041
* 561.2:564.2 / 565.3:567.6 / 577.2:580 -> 0.007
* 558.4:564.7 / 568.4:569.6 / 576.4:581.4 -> 0.007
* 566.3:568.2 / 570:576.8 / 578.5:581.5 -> 0.012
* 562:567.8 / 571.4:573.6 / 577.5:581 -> -0.028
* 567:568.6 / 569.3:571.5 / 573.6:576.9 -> 0.048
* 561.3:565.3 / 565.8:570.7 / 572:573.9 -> 0.019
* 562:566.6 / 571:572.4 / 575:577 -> 0.011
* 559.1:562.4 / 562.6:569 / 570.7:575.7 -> -0.005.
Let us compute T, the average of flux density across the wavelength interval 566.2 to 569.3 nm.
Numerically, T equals 188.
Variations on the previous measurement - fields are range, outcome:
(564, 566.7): 186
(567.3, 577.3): 190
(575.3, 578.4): 191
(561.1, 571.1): 186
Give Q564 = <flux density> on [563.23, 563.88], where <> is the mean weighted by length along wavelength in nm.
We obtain 185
